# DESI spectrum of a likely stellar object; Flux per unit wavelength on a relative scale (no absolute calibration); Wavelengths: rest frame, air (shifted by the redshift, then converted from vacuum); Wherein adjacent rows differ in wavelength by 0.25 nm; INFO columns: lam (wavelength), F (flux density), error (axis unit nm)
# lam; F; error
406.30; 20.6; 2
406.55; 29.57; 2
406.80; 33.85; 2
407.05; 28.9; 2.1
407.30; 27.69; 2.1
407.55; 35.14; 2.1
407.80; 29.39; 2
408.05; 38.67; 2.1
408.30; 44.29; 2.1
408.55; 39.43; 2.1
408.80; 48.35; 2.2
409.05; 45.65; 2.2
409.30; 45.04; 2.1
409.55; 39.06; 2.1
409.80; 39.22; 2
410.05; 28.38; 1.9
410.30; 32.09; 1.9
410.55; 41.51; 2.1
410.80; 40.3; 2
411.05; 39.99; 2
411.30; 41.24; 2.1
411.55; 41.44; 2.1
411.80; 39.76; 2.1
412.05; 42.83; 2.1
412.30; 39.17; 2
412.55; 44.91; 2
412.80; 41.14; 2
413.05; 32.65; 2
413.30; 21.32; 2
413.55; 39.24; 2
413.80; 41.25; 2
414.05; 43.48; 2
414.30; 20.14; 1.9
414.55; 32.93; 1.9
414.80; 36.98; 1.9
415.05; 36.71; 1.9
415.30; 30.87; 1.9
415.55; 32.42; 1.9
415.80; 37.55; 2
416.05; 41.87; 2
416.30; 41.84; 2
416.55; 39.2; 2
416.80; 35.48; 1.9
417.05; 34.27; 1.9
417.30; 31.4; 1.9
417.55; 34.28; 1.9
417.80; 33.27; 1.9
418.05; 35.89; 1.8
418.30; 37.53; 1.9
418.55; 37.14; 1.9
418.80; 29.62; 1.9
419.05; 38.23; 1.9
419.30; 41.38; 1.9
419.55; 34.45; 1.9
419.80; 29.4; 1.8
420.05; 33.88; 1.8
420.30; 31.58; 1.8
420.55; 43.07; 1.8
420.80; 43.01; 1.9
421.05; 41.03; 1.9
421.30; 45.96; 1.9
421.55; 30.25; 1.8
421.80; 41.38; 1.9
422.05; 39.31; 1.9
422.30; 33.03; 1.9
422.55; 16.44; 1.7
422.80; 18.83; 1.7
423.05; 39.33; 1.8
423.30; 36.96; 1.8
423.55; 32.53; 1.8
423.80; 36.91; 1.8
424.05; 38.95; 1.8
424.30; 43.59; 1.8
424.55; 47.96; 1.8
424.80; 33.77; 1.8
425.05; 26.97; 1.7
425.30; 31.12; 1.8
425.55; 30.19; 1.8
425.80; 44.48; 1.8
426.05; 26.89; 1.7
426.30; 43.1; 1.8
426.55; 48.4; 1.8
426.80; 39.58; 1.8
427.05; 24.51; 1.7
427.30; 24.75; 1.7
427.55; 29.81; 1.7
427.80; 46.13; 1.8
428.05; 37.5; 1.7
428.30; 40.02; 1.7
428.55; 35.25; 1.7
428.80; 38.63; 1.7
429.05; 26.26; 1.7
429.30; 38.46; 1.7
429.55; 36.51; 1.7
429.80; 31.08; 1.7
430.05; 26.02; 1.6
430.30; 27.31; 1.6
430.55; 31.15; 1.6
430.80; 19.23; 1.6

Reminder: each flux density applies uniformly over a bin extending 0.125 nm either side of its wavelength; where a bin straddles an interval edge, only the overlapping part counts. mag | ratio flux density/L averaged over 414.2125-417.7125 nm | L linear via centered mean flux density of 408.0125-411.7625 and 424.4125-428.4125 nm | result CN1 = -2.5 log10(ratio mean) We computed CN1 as 0.11 mag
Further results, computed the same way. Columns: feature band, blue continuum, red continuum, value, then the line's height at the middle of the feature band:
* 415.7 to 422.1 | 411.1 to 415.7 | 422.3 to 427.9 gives -0.040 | 35.6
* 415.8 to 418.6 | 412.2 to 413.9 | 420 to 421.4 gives 0.058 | 38.6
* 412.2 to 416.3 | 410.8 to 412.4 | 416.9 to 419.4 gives 0.074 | 38.5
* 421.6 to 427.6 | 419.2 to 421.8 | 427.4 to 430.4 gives 0.045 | 36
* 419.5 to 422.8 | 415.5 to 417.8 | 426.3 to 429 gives 0.045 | 36.5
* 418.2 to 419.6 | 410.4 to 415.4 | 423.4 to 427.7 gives 0.002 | 36.5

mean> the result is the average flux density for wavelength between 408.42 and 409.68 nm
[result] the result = 43.5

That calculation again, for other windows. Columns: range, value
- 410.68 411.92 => 40.6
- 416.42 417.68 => 34.9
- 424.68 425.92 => 33.3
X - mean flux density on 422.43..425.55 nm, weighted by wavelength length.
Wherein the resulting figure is 33.5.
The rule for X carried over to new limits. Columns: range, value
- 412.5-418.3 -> 35.5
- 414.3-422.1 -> 36.2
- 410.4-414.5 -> 38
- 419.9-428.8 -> 35.9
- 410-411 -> 36.4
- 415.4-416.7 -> 38.4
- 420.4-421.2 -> 42.1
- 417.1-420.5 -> 34.7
